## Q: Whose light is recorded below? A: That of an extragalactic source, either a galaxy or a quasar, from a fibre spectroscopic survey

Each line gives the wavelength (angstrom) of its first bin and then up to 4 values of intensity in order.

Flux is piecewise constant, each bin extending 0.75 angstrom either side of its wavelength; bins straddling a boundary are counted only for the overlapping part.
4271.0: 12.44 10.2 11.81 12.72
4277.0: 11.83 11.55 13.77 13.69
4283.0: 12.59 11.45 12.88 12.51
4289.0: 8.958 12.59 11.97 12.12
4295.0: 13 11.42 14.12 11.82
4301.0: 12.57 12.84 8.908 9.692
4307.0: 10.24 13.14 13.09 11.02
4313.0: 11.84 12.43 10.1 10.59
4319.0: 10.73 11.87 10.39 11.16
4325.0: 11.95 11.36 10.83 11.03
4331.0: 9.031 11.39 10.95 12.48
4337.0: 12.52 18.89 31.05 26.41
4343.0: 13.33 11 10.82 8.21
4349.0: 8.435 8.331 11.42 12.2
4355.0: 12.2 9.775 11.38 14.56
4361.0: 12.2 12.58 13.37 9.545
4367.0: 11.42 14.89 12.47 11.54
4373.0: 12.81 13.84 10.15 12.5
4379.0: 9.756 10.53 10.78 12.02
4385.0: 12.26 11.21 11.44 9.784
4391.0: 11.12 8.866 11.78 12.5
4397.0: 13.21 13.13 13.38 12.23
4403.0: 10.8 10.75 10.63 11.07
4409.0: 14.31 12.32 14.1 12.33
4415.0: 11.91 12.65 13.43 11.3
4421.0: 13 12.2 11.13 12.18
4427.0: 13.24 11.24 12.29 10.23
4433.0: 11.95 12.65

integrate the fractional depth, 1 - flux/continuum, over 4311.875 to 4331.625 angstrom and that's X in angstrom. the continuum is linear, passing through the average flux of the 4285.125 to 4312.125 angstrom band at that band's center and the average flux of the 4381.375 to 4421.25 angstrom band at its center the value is 1.4 angstrom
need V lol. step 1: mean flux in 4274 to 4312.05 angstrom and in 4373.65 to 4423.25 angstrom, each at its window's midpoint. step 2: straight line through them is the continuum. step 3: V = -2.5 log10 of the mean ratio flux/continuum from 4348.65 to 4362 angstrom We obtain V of 0.06 mag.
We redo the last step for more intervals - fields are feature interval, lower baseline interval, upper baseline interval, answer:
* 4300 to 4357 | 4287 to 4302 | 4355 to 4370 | -0.006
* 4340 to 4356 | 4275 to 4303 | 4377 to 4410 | -0.103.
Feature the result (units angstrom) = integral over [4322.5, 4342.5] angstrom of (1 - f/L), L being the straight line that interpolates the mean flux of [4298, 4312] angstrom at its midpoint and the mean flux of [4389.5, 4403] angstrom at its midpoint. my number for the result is -4.8 angstrom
